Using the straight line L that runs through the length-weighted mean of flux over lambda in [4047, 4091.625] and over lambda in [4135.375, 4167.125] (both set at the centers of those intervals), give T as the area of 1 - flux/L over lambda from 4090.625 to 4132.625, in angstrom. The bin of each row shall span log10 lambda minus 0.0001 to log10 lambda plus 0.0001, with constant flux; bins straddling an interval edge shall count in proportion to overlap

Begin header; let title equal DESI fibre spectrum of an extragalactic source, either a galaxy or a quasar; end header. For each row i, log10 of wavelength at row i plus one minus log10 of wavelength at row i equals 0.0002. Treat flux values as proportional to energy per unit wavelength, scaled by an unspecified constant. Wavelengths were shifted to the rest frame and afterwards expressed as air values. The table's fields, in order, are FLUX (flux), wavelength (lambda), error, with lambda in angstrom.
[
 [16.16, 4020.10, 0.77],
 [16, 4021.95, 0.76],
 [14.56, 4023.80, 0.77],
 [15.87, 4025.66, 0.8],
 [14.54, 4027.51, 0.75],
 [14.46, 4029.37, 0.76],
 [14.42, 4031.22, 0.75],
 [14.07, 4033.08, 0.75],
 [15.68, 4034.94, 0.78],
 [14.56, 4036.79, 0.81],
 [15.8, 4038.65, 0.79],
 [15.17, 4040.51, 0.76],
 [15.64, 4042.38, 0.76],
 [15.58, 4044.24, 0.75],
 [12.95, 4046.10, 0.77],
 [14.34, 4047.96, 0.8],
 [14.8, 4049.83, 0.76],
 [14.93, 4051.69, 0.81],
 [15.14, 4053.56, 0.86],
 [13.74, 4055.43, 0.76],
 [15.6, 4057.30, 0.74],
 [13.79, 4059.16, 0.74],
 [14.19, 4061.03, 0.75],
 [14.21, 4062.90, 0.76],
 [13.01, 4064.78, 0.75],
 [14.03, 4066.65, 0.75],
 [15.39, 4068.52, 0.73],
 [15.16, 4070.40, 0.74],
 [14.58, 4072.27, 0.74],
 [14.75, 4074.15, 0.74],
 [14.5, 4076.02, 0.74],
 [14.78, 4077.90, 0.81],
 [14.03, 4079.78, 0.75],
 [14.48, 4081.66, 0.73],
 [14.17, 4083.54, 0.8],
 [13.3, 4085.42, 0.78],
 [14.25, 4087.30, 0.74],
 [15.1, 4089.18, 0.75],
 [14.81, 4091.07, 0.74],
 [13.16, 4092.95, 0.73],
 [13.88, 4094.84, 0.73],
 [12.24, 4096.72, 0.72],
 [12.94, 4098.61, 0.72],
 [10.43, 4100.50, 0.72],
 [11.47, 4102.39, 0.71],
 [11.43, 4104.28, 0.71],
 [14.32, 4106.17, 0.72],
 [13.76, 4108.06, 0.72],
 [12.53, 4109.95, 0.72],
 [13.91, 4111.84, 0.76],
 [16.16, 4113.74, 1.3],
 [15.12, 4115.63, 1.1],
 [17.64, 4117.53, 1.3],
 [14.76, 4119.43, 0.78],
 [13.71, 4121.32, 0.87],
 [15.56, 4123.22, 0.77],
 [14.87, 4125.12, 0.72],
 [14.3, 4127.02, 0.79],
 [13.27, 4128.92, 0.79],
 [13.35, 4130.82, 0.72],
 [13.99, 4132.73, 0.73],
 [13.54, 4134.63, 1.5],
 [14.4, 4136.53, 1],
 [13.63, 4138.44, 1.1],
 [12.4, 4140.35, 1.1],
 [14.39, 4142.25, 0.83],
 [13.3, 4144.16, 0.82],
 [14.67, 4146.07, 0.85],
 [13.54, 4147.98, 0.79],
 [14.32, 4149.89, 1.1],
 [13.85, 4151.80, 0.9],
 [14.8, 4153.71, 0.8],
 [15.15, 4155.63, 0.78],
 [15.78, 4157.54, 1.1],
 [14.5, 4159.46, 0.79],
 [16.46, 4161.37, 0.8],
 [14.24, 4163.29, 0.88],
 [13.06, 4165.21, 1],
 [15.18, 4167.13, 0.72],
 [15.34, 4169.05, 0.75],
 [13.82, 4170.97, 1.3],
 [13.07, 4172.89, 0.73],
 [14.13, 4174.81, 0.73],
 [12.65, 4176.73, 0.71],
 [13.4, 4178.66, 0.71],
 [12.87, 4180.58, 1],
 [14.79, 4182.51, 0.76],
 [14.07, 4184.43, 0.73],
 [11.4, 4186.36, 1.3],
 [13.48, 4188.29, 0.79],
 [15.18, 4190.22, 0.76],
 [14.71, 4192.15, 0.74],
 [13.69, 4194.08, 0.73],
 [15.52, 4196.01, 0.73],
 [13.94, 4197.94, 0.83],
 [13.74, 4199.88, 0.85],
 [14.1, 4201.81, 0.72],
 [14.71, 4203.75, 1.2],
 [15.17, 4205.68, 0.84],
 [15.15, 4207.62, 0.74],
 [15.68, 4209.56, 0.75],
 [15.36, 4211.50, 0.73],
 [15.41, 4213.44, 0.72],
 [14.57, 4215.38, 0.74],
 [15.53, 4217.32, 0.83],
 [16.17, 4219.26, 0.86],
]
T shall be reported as 1.7 angstrom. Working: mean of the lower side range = 14.5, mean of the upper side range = 14.3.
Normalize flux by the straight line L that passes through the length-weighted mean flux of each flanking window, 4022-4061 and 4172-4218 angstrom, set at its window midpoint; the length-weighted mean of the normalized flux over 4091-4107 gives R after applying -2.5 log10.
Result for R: 0.16 mag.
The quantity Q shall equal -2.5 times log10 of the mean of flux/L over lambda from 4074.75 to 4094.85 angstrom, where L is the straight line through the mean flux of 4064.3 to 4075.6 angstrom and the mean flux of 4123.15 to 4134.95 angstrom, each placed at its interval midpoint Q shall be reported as 0.014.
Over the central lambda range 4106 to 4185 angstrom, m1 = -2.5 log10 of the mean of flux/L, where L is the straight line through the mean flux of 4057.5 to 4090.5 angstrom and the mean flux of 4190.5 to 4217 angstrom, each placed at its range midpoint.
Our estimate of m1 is 0.03 mag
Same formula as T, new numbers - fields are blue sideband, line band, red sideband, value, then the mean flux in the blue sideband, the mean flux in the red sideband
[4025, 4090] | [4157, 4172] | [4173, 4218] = -0.4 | 14.6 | 14.3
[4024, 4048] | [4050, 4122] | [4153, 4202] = 2.6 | 14.9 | 14.2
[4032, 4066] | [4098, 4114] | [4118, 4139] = 1.6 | 14.6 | 14.2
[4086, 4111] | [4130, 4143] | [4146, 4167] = 0.4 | 13.1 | 14.6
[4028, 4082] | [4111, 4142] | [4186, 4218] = 0.4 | 14.6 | 14.6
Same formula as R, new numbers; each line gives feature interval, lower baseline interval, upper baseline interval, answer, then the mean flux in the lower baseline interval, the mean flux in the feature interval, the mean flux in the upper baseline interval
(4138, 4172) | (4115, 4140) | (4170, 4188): -0.040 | 14.4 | 14.4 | 13.4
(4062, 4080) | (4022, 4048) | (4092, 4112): -0.058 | 14.9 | 14.5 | 12.7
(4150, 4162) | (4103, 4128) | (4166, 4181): -0.074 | 14.4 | 15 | 13.8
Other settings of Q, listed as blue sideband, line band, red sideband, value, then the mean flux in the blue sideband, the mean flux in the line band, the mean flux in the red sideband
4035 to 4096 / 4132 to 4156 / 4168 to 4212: 0.024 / 14.5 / 14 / 14.2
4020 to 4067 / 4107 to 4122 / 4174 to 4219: -0.013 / 14.7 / 14.7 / 14.3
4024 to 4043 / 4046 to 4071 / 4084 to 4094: 0.014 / 15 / 14.4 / 14.1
